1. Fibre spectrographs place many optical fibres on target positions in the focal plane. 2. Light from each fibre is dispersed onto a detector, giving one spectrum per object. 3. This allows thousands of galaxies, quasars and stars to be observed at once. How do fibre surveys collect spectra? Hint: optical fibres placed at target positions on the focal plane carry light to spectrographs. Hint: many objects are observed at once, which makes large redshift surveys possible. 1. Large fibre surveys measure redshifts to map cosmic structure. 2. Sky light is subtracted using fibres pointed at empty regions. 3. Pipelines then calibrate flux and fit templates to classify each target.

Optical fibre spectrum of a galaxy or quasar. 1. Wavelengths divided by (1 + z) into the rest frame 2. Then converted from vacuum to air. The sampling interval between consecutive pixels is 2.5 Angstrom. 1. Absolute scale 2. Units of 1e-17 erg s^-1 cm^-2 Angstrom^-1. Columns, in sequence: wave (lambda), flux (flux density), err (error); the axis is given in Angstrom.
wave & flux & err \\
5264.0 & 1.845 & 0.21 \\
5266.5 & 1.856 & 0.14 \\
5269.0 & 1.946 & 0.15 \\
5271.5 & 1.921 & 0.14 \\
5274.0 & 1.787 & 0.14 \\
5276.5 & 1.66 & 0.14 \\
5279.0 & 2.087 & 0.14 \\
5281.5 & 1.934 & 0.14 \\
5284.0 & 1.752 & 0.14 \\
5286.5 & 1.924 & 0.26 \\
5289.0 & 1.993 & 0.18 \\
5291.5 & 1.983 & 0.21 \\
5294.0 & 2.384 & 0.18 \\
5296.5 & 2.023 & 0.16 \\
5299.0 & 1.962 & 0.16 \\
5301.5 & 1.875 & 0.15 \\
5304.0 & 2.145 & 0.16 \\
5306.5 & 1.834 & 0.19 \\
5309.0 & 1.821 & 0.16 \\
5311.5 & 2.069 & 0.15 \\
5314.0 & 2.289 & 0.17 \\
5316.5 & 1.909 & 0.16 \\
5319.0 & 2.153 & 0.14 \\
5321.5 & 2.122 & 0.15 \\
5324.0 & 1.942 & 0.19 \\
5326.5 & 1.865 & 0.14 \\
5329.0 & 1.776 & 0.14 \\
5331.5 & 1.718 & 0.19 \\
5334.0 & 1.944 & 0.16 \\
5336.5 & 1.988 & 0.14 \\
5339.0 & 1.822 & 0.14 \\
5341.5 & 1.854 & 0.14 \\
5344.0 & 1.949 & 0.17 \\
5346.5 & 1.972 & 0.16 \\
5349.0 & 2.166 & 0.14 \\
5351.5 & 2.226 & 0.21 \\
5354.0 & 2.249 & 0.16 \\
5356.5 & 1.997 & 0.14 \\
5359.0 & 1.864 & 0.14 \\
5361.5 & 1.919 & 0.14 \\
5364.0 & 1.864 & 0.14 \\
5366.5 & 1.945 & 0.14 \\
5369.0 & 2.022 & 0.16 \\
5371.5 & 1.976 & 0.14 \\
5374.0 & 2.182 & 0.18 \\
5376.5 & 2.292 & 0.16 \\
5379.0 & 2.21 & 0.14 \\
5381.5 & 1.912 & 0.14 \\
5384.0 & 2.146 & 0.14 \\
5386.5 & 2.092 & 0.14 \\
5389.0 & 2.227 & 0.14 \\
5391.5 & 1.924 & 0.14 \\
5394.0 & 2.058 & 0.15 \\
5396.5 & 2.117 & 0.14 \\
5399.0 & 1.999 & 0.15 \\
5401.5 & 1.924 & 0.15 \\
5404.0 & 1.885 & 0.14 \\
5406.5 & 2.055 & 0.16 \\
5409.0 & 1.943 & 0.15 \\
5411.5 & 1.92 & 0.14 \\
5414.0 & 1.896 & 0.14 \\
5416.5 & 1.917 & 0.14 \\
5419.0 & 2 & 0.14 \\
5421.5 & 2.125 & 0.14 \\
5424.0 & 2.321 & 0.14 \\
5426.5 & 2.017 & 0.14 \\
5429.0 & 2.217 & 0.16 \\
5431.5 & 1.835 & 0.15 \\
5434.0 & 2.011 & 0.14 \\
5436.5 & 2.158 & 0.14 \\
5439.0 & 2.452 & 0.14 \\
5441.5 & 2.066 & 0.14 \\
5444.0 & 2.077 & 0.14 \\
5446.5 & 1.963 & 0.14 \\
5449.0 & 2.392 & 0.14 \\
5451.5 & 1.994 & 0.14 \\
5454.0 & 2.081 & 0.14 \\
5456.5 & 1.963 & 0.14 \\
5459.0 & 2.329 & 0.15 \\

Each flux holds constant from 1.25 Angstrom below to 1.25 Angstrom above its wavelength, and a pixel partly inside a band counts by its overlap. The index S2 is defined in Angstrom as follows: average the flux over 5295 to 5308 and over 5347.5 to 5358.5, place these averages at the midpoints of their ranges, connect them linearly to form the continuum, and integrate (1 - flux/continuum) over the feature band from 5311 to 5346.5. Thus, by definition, 1.8 Angstrom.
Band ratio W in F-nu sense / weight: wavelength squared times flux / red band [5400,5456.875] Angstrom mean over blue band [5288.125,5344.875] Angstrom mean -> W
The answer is 1.1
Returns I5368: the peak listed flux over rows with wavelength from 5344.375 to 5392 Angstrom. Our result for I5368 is 2.292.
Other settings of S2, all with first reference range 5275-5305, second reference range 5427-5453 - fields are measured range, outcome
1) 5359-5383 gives 0.3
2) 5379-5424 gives 1.2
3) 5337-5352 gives 0.3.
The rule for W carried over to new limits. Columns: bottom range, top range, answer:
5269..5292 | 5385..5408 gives 1.12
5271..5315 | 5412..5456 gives 1.12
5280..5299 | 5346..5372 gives 1.04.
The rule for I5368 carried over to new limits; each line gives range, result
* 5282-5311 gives 2.384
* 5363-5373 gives 2.022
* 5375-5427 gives 2.321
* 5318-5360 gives 2.249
